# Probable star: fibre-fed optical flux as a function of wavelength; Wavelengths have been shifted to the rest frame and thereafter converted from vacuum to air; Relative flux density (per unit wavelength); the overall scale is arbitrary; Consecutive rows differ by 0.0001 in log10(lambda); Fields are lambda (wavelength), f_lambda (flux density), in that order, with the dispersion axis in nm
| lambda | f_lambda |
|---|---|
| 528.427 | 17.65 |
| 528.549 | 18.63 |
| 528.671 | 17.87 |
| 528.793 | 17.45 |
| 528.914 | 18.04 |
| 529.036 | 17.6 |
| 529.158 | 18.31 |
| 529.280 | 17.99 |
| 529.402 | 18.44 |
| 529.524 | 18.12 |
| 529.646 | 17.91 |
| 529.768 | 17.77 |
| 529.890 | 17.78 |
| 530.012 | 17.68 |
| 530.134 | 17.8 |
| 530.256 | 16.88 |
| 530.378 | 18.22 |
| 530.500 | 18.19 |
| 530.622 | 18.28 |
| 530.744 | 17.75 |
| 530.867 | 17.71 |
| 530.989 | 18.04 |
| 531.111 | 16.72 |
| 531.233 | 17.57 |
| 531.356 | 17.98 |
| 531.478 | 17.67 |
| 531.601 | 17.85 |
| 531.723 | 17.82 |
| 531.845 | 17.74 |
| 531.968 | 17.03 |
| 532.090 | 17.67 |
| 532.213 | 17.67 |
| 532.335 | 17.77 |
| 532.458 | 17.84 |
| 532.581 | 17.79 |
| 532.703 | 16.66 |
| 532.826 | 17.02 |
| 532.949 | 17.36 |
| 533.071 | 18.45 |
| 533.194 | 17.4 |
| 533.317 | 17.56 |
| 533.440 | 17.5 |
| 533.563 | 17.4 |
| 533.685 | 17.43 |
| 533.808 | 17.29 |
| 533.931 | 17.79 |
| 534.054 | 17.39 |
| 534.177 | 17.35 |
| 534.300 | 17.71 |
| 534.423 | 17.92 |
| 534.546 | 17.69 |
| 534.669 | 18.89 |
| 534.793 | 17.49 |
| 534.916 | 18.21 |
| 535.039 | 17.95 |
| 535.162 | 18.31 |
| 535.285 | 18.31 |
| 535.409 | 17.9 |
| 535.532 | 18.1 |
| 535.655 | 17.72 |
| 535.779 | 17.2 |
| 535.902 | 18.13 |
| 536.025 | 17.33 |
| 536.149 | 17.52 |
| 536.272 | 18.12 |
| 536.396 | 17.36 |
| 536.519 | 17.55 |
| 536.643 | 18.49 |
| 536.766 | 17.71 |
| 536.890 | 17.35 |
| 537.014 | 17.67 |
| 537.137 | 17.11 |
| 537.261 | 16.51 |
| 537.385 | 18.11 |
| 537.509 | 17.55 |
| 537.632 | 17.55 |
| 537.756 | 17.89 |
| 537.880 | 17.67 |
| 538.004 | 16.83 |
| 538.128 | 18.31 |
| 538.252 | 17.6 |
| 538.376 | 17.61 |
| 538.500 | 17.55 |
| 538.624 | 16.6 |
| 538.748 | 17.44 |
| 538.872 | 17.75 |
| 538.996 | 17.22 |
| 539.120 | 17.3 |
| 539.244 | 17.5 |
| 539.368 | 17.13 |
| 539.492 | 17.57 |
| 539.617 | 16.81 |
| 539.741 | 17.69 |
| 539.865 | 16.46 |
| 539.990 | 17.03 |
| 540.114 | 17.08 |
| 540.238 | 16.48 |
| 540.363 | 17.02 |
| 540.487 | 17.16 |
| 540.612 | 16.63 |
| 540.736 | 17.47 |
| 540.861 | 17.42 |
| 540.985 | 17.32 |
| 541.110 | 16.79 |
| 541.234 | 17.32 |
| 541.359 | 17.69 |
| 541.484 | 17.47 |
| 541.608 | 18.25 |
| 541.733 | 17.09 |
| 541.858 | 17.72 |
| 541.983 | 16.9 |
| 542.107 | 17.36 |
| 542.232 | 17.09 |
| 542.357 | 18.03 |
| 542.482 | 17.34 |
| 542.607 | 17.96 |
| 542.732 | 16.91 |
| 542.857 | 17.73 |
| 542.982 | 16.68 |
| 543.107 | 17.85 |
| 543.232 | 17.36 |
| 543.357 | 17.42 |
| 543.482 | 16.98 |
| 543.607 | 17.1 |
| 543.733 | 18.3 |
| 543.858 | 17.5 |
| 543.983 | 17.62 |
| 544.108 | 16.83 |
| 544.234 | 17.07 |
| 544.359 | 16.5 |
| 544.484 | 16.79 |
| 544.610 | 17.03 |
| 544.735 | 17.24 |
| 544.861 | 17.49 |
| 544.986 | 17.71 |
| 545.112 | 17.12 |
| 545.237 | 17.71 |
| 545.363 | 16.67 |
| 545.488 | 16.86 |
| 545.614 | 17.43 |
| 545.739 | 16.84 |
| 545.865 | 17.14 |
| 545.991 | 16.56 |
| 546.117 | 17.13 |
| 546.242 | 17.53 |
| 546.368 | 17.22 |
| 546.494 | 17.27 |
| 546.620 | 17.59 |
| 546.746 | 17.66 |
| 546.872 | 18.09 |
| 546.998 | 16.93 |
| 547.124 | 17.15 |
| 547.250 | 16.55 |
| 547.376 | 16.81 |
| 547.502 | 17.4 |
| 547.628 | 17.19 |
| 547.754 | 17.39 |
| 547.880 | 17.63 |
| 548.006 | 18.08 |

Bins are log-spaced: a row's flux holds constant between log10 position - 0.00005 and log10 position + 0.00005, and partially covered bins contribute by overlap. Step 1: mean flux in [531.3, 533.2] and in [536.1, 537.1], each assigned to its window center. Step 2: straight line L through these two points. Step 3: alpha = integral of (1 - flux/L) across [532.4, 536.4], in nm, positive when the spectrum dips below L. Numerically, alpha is -0.01 nm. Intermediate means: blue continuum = 17.6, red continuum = 17.7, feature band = 17.7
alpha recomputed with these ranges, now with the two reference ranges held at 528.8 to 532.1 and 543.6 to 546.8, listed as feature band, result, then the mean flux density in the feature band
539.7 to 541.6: 0.026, 17.2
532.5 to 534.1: 0.020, 17.5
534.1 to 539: -0.035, 17.7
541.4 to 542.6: -0.010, 17.5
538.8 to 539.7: 0.006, 17.3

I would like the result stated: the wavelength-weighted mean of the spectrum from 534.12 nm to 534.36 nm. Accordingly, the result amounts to 17.5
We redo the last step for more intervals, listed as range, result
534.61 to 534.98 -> 18.2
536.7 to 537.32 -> 17.3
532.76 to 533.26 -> 17.5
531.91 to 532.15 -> 17.4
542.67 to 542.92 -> 17.3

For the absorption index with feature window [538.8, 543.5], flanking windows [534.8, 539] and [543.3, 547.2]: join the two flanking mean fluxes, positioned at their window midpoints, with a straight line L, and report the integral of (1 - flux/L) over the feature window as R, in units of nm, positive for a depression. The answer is 0.04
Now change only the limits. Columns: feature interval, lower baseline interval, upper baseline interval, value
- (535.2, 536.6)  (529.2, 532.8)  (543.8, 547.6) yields -0.02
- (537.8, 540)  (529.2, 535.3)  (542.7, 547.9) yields 0.02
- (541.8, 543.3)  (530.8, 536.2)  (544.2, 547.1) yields -0.01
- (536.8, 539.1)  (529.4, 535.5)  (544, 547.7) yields 0.00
